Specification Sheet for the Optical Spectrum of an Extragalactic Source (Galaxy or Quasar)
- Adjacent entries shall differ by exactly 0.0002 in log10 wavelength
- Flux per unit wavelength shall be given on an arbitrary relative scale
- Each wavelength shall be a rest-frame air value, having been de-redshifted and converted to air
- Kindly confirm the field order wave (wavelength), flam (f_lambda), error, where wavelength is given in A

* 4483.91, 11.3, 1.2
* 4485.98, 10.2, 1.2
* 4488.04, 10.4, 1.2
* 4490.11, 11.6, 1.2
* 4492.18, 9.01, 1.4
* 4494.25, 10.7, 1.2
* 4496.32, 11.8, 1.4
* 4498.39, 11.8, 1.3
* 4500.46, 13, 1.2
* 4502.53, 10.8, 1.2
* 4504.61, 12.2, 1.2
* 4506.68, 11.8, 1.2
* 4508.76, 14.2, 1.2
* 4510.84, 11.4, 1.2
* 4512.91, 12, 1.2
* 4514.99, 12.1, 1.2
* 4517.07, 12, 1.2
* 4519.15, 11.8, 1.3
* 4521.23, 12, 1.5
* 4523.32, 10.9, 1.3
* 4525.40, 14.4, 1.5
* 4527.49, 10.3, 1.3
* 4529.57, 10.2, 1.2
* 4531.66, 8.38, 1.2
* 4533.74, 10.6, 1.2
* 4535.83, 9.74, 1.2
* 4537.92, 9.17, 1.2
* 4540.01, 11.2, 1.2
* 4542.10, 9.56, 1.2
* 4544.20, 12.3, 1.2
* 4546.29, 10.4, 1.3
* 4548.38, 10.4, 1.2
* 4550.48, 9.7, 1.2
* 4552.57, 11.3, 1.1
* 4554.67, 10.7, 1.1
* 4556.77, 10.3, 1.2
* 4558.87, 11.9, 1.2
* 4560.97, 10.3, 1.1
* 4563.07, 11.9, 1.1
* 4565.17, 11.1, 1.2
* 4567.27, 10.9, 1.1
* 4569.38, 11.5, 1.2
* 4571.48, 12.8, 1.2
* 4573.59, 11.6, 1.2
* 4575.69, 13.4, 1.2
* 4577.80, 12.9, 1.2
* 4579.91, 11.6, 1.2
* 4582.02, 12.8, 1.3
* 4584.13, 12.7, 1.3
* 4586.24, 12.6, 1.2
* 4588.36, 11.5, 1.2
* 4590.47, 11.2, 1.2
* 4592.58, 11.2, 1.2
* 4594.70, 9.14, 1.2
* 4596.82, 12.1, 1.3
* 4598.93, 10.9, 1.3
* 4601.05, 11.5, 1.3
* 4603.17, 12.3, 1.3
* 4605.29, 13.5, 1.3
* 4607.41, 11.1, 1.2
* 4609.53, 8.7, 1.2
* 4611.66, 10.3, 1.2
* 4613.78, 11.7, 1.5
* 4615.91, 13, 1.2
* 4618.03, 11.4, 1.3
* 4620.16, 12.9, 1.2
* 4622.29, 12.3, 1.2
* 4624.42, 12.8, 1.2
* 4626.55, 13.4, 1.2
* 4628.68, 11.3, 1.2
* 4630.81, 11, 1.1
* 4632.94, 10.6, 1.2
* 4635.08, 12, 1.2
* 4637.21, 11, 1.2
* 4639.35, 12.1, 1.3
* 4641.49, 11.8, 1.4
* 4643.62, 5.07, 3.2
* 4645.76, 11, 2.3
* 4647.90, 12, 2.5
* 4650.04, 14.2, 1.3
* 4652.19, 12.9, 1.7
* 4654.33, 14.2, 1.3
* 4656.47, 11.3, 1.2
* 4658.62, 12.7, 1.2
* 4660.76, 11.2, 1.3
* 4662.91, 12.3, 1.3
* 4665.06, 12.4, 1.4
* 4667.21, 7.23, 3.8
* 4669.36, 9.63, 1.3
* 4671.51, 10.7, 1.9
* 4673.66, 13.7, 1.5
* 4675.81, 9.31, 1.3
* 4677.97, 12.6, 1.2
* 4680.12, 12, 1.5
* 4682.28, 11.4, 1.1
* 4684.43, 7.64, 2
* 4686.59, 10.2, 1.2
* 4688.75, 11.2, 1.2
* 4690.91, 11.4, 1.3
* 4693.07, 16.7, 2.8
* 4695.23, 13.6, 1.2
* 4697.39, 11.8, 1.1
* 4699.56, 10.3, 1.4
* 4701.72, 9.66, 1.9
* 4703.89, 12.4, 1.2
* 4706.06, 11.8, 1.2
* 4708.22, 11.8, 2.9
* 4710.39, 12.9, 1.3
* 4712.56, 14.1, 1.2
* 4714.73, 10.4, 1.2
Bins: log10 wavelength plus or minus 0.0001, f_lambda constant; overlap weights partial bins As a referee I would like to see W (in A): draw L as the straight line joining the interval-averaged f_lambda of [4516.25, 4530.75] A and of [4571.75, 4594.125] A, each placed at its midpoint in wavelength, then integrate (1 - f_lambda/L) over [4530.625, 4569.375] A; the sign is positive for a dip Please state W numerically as 4.1 A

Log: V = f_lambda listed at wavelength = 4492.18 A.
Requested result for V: 9.01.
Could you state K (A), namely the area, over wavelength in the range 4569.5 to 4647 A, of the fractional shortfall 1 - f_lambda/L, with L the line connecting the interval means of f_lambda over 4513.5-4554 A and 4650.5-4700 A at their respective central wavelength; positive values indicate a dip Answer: -2.2 A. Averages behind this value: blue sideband 10.9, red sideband 11.6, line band 11.6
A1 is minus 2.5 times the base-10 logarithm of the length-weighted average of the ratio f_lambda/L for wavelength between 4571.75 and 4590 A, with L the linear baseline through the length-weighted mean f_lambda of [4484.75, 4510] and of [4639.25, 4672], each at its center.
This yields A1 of -0.09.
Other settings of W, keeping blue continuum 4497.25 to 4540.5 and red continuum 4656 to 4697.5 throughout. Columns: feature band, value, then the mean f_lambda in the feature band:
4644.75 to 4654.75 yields -1.17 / 12.8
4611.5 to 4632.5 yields -1.10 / 12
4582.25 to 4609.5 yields -0.31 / 11.6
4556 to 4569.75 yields 0.37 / 11.1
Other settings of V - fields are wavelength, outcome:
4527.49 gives 10.3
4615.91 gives 13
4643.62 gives 5.07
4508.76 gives 14.2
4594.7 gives 9.14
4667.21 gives 7.23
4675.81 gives 9.31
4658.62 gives 12.7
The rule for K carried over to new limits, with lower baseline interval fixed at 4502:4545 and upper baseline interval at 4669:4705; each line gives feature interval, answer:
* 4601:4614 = 0.1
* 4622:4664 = -1.2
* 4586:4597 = 0.2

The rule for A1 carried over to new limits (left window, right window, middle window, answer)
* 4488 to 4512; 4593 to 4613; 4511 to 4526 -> -0.05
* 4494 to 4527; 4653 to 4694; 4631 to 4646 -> 0.11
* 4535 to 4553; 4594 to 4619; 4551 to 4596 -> -0.07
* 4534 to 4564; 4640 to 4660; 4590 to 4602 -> 0.01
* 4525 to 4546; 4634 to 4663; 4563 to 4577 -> -0.10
